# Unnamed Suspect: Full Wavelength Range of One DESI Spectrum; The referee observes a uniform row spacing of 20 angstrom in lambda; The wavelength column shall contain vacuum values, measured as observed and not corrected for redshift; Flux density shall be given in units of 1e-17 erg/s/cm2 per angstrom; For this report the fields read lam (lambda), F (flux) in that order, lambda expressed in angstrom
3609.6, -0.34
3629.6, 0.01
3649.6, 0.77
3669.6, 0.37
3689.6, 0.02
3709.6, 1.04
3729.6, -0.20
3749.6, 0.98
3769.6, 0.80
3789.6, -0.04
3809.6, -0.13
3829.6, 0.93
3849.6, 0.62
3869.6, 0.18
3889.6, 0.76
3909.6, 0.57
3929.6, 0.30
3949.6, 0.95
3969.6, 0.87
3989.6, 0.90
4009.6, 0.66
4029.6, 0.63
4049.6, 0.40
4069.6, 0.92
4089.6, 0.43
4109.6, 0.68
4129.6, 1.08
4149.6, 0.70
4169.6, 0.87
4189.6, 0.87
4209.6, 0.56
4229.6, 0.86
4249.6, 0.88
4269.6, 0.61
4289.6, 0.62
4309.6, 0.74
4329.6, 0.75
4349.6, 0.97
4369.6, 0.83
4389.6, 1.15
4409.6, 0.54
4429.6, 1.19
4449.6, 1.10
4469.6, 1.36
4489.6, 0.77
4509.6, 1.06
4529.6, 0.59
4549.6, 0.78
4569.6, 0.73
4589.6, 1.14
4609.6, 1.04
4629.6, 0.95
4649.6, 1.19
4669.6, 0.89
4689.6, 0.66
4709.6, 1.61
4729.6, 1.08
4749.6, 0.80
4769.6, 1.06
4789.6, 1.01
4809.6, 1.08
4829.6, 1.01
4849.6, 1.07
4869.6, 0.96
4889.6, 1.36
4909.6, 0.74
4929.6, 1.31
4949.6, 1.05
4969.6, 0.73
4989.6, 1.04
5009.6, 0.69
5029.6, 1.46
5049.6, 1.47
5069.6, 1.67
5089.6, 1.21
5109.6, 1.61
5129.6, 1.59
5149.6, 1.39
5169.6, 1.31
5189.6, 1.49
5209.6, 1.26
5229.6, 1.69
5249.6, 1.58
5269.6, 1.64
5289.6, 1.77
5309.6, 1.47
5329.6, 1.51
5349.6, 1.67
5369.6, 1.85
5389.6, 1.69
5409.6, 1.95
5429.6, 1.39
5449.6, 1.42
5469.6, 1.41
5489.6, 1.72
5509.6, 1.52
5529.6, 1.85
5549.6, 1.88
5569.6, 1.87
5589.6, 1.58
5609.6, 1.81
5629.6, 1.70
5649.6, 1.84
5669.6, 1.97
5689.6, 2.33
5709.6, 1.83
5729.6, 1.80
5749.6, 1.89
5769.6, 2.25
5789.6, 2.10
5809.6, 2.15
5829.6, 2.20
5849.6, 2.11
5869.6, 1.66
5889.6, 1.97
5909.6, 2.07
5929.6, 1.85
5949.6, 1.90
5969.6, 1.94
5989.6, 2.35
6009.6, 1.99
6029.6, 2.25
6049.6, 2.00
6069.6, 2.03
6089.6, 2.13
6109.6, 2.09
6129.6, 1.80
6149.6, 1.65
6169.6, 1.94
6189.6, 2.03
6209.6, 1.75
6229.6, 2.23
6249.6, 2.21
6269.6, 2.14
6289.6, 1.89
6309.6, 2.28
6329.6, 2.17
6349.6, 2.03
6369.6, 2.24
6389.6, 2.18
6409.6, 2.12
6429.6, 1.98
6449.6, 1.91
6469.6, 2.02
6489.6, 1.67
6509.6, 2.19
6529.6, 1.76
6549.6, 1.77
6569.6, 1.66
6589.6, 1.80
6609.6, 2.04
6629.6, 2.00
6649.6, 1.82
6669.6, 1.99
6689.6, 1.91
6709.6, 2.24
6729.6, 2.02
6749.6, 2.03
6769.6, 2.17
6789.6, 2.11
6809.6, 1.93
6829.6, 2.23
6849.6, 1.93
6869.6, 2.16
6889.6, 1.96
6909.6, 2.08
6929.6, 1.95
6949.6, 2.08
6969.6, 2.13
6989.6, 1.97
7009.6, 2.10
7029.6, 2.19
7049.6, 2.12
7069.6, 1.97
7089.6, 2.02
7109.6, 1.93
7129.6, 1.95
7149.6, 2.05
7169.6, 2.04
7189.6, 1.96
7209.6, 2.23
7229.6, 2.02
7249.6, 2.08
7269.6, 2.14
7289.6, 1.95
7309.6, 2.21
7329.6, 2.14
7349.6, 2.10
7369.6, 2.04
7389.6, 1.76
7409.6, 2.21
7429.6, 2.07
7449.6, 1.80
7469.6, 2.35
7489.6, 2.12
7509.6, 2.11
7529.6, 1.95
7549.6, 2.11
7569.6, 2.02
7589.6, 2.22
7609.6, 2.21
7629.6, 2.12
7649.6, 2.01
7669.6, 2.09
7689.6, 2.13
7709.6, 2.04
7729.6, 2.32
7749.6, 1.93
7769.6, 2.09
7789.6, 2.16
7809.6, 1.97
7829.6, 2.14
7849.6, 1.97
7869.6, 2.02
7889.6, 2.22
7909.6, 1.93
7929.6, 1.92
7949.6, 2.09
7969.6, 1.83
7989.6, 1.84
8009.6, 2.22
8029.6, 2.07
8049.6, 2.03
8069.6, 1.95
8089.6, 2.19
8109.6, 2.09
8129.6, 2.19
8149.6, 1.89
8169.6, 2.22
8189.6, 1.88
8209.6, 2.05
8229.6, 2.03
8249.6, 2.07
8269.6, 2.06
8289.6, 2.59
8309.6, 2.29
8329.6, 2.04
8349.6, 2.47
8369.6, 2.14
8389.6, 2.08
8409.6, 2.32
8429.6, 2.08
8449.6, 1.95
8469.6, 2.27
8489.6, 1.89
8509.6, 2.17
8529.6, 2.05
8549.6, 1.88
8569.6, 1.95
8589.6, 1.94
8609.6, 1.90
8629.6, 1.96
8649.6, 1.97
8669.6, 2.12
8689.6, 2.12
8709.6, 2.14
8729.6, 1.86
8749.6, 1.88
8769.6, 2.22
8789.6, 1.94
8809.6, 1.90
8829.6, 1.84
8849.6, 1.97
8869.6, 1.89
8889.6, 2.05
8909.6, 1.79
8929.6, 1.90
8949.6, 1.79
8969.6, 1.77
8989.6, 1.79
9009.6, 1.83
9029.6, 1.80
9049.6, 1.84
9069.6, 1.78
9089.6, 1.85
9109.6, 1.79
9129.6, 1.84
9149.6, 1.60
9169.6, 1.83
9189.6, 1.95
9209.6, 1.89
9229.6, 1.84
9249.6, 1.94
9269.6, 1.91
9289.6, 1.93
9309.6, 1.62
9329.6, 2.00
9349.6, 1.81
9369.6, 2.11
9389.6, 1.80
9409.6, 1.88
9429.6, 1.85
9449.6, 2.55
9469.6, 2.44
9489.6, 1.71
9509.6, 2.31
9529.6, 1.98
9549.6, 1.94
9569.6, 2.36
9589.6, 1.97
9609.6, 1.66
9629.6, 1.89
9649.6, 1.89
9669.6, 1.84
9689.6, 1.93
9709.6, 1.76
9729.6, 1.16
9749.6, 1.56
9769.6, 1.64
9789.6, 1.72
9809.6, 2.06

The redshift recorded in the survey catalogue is 0.26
